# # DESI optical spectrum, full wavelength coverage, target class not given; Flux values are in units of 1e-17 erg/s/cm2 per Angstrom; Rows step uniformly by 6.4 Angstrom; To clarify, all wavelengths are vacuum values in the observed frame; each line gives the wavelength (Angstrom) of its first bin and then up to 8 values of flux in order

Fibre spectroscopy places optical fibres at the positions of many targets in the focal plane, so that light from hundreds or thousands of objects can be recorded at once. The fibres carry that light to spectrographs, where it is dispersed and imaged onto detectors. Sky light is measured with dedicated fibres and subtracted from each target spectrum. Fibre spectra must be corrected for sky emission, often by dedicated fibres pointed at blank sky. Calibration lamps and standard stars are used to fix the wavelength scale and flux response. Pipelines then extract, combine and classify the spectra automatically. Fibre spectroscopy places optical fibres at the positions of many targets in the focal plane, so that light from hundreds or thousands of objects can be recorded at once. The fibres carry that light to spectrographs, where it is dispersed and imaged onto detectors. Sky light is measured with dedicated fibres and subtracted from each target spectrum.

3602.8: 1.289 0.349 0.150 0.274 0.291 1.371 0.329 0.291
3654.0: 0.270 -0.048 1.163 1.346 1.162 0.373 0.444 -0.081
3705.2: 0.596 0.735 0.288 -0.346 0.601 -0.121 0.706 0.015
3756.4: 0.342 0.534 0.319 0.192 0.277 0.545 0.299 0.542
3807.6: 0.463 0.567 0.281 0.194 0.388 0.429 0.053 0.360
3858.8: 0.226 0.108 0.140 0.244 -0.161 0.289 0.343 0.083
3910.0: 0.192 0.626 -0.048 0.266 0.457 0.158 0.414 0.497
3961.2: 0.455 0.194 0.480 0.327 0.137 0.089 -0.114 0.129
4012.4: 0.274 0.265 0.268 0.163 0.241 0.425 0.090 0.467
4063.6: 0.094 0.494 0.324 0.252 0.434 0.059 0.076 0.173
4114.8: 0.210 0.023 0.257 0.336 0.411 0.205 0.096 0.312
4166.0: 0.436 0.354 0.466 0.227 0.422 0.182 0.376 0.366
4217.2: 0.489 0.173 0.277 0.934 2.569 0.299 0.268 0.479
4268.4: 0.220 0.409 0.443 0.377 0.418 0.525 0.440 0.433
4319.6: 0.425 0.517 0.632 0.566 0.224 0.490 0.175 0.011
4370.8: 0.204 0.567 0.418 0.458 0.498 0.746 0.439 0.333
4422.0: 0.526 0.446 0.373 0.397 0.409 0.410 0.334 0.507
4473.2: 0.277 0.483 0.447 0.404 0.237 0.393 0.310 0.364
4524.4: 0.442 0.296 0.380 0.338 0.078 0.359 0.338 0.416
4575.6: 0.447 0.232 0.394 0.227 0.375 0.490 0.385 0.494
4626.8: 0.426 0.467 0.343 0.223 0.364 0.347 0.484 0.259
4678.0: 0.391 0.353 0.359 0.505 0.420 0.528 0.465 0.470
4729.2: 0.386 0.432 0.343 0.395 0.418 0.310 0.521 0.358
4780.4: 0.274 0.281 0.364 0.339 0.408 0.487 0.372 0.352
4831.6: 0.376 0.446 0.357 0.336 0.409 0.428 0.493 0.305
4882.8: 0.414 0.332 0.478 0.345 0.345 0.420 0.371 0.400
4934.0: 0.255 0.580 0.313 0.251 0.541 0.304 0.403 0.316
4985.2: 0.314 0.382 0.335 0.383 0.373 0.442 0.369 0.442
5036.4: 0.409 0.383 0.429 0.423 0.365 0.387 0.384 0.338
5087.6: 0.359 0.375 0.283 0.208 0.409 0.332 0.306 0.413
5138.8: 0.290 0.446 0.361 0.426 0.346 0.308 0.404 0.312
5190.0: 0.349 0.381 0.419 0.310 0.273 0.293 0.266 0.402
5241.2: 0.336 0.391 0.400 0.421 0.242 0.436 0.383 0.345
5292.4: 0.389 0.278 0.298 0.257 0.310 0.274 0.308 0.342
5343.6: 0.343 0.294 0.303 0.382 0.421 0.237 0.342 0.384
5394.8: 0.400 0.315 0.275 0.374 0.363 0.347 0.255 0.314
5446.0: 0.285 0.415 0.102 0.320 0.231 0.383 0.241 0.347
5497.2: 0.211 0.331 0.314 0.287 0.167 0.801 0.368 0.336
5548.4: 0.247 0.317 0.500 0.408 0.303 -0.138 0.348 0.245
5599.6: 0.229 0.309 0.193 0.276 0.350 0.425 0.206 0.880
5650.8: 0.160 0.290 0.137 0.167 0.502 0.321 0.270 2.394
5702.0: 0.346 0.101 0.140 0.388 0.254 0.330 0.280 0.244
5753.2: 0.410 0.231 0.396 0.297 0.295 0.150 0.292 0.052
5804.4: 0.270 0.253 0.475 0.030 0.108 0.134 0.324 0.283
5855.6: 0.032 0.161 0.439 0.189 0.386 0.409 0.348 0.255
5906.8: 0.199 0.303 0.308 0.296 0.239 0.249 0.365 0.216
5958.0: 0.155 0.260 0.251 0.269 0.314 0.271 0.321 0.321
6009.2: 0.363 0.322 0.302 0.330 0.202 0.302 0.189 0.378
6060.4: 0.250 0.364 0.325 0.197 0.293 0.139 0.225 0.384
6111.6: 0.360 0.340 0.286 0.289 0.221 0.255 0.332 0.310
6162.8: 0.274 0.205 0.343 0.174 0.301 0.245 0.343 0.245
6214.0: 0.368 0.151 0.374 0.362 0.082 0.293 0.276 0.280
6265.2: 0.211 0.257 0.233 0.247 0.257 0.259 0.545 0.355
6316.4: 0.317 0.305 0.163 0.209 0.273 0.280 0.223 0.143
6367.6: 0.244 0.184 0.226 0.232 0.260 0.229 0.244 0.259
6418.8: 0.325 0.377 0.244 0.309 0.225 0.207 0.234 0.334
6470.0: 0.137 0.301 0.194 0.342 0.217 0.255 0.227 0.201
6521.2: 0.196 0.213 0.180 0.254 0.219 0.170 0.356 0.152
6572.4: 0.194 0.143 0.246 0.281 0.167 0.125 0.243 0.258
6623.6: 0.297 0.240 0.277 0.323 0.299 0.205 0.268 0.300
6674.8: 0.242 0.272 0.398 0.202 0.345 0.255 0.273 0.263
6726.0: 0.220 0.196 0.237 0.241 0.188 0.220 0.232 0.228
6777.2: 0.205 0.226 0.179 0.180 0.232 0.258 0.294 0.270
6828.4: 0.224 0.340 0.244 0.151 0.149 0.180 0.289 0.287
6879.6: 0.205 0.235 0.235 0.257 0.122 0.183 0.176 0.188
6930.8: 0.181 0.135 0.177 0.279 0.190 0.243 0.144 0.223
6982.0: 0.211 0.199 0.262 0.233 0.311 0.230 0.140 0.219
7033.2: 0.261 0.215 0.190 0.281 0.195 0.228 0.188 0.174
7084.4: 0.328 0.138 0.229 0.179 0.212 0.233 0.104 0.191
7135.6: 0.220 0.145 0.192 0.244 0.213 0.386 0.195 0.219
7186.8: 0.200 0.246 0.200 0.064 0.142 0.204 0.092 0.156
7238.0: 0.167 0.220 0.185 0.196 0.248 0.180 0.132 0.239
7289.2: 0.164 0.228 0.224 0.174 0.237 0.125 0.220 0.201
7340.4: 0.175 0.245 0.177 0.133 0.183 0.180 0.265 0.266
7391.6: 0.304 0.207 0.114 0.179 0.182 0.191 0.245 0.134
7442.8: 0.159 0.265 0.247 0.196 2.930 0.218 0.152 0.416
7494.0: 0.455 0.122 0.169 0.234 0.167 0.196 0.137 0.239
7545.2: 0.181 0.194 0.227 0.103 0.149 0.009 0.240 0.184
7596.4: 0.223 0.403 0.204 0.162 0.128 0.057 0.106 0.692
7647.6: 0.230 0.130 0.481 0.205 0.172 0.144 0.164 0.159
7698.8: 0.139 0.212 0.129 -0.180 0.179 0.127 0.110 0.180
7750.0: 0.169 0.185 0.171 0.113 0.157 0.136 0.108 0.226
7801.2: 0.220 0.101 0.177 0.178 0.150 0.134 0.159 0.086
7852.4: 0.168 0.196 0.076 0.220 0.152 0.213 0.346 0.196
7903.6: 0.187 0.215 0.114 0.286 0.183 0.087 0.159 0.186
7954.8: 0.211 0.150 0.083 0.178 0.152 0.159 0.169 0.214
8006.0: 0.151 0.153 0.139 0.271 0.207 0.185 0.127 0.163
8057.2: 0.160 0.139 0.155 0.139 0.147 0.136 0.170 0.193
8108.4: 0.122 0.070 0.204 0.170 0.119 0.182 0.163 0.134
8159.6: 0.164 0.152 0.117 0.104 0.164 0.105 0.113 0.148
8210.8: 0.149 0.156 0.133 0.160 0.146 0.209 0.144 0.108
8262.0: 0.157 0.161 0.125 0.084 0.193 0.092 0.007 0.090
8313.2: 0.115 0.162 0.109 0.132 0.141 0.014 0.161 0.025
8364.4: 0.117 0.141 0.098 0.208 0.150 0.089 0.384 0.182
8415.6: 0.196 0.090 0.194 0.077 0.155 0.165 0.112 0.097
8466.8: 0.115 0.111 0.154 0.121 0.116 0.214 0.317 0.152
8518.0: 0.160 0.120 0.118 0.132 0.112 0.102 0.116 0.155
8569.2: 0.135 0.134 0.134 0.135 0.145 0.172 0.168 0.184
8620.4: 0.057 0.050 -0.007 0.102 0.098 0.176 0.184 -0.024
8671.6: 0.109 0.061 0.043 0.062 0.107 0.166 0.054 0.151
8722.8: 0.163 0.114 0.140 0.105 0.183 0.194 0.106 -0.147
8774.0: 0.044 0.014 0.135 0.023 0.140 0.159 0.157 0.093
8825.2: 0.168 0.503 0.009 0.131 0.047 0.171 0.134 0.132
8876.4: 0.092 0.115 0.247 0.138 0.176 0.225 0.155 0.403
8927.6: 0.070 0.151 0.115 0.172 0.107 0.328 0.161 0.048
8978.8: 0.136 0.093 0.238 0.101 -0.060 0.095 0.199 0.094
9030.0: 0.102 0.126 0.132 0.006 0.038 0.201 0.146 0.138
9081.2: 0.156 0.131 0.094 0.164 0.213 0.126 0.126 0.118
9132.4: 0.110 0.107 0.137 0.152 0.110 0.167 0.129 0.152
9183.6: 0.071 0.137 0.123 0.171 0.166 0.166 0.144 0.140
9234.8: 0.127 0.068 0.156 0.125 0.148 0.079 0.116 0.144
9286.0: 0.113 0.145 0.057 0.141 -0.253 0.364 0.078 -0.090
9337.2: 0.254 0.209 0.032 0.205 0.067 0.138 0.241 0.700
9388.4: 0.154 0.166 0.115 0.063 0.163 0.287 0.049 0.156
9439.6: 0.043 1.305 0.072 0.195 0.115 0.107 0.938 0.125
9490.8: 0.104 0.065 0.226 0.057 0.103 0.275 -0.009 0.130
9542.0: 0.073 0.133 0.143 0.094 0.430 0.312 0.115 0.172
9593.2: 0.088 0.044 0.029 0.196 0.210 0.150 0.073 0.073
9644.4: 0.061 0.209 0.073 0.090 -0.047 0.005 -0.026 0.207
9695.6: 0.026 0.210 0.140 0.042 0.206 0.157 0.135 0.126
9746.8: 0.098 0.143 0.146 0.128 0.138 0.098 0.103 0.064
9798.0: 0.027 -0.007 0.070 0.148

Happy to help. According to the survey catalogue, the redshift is 0.138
